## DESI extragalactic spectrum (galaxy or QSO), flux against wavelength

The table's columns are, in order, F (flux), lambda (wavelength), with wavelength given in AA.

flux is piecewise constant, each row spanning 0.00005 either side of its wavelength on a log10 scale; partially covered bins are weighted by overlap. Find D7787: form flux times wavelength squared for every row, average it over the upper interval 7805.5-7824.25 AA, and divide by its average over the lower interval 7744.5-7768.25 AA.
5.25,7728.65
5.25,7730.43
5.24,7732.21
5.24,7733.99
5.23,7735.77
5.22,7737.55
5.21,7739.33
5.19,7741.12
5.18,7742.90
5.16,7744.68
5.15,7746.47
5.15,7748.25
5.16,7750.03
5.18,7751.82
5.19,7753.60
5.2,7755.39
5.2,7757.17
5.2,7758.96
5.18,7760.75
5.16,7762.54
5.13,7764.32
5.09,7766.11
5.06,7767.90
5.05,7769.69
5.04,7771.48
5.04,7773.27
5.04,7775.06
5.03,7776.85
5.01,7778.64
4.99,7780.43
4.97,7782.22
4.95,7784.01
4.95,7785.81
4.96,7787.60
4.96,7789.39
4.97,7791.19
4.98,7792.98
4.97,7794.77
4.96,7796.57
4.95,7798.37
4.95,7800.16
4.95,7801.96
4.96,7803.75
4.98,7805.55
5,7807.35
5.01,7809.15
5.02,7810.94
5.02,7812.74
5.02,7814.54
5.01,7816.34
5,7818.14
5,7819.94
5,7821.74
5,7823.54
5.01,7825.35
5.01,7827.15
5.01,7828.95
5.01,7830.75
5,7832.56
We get 0.99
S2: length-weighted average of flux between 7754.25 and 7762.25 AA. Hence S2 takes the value 5.19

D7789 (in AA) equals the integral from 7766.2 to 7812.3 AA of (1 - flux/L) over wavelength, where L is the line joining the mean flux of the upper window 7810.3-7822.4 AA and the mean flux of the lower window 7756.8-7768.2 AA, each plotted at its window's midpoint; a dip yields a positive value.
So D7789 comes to 0.78 AA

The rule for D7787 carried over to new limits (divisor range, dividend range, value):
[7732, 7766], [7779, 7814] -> 0.97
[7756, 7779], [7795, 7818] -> 0.99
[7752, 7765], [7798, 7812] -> 0.97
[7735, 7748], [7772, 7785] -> 0.97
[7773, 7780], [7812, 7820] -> 1.01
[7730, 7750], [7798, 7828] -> 0.98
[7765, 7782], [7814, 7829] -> 1.01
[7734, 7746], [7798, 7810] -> 0.97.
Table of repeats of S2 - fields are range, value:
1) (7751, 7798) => 5.05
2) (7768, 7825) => 4.99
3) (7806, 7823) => 5.01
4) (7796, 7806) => 4.96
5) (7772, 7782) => 5.02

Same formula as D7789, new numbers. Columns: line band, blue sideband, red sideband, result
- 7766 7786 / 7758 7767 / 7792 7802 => 0.2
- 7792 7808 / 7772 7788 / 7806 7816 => 0.1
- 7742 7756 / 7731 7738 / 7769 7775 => 0.0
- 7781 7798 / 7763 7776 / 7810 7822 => 0.3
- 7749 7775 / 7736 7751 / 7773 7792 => -0.2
